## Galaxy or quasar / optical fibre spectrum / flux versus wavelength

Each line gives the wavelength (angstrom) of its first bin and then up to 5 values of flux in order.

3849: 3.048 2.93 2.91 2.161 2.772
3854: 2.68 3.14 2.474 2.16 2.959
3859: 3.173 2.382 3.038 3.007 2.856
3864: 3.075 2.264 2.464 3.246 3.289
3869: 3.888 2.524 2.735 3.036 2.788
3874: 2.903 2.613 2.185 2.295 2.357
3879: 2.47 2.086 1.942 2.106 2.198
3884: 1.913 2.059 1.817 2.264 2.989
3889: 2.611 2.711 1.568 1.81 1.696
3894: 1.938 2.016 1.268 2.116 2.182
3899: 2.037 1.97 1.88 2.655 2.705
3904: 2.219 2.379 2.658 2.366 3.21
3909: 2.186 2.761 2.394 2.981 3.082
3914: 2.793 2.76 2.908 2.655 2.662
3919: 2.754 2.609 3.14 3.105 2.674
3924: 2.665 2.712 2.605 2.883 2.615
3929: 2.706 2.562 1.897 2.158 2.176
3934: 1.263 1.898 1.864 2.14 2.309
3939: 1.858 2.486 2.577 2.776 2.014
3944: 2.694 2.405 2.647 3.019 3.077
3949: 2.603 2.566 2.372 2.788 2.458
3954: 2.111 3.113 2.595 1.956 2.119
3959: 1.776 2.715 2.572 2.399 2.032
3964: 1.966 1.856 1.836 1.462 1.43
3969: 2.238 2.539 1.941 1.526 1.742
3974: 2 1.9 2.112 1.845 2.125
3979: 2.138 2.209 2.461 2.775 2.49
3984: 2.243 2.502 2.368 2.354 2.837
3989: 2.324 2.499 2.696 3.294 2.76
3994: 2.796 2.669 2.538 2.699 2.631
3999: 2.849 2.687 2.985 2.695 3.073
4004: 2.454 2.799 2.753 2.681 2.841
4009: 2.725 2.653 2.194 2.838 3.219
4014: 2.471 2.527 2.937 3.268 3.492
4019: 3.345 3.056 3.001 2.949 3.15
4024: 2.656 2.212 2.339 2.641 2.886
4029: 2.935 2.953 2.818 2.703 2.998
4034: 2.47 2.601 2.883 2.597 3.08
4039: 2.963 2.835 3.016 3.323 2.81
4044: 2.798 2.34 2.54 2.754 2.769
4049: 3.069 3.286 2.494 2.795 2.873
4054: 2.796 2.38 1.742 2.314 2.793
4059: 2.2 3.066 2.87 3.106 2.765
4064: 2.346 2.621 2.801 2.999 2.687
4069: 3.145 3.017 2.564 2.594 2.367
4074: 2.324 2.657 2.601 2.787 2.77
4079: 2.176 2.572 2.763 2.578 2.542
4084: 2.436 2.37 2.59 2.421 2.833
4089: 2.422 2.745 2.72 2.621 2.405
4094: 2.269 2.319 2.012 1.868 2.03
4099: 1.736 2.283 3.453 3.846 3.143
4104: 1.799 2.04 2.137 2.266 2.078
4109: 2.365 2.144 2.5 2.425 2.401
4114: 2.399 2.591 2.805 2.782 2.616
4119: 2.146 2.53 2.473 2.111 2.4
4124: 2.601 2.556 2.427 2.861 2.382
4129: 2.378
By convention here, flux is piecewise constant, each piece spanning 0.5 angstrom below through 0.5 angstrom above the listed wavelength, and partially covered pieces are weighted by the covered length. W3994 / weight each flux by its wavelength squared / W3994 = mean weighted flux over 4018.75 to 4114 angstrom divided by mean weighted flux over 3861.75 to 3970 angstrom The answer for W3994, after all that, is 1.17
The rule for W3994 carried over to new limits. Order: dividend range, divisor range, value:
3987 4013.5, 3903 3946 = 1.13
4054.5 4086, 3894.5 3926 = 1.12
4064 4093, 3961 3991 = 1.28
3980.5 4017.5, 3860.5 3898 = 1.18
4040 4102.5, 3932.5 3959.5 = 1.19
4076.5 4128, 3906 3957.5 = 1.06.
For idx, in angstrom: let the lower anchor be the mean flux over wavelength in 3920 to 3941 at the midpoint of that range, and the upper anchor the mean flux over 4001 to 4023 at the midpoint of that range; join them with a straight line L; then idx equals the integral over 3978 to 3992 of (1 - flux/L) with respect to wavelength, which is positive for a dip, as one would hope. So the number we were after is 1.2 angstrom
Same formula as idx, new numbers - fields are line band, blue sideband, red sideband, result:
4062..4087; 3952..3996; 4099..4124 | -2.2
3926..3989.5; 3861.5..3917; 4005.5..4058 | 8.1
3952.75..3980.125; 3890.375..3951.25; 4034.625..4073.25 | 4.8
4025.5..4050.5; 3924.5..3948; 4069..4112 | -3.7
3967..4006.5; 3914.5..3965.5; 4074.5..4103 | 1.0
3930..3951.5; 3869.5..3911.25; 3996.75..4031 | 1.6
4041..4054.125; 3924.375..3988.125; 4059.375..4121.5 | -2.0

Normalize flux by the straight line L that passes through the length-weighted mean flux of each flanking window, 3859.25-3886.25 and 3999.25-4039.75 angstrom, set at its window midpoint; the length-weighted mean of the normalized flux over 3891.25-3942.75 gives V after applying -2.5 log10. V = 0.11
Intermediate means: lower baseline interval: 2.59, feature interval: 2.4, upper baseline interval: 2.81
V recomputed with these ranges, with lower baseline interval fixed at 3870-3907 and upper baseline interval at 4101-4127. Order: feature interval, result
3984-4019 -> -0.155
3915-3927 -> -0.207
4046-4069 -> -0.118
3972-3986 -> 0.084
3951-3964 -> -0.018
